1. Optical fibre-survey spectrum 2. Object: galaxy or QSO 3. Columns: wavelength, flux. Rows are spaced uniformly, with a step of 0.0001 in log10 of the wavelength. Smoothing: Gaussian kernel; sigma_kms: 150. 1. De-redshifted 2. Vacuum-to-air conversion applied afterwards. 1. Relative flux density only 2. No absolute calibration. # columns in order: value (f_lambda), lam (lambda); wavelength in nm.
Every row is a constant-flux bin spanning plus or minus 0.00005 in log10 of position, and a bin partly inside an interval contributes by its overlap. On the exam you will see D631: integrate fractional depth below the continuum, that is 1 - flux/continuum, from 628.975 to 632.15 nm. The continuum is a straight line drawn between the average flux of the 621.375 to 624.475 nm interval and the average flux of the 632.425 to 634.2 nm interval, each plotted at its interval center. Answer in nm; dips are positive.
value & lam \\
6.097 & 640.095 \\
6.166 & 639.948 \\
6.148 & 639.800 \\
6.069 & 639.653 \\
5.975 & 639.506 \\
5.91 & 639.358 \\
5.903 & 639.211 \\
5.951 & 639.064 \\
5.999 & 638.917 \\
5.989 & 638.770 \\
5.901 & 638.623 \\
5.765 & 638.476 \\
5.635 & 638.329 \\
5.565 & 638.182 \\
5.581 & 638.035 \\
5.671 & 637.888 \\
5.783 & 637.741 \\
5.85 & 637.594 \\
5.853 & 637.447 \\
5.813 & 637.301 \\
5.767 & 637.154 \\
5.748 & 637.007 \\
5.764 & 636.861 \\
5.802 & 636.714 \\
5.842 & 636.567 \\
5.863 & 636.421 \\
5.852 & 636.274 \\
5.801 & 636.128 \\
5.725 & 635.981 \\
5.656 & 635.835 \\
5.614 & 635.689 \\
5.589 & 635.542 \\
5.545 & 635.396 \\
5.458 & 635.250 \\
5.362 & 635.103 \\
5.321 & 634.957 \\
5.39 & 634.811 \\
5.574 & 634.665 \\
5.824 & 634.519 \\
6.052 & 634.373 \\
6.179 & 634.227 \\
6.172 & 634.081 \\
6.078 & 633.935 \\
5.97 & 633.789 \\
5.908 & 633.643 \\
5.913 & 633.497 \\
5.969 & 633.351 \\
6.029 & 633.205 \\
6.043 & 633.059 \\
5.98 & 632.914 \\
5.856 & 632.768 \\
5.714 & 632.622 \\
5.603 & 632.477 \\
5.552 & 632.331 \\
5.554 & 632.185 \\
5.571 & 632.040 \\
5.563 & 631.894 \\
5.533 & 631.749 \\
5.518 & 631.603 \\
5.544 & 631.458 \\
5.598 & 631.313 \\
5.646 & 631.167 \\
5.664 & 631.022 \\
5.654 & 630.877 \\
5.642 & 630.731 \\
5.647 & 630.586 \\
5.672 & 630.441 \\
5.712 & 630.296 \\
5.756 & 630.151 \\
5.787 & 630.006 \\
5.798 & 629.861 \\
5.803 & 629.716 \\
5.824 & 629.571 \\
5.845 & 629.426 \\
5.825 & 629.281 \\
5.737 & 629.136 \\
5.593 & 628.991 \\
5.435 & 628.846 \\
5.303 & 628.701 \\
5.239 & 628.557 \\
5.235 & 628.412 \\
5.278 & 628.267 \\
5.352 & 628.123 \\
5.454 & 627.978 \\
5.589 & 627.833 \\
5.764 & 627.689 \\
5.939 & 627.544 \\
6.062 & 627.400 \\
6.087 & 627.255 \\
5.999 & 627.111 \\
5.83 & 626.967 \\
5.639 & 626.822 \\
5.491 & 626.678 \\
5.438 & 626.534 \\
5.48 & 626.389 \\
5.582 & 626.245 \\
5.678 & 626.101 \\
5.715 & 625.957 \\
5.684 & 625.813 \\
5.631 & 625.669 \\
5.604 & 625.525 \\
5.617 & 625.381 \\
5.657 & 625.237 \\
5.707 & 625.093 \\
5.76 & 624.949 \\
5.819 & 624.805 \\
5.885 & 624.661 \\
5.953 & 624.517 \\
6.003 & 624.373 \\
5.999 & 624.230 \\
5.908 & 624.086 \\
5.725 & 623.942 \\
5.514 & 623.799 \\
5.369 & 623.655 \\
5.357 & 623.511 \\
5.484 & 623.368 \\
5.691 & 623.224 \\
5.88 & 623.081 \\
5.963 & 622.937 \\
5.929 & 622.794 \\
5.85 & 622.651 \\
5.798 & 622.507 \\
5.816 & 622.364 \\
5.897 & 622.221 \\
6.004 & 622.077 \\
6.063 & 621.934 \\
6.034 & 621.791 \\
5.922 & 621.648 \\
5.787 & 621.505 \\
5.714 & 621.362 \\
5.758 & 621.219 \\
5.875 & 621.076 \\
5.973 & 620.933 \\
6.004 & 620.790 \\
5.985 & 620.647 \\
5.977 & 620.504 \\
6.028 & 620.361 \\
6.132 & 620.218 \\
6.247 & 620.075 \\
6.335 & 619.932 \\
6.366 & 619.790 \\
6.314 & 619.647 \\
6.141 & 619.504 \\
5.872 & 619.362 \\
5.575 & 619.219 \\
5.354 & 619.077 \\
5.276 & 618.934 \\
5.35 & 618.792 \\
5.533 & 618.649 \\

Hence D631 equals 0.12 nm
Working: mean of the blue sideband 5.81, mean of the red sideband 5.95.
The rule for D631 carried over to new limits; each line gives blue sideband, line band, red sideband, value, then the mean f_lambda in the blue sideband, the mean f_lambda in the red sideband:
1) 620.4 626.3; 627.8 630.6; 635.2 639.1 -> 0.090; 5.8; 5.76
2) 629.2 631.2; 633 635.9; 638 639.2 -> -0.003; 5.74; 5.81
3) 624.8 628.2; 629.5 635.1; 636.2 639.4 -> 0.002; 5.69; 5.81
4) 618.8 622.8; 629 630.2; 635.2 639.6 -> 0.012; 5.92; 5.78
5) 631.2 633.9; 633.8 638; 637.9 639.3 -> 0.022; 5.75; 5.81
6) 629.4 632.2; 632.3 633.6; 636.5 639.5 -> -0.035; 5.67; 5.81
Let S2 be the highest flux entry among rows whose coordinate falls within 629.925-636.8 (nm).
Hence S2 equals 6.179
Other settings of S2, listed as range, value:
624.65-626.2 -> 5.885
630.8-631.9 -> 5.664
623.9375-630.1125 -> 6.087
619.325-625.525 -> 6.366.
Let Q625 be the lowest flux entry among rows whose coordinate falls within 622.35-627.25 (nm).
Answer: 5.357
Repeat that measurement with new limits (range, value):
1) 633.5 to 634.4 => 5.908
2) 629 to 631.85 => 5.518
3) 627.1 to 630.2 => 5.235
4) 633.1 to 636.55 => 5.321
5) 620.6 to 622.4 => 5.714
